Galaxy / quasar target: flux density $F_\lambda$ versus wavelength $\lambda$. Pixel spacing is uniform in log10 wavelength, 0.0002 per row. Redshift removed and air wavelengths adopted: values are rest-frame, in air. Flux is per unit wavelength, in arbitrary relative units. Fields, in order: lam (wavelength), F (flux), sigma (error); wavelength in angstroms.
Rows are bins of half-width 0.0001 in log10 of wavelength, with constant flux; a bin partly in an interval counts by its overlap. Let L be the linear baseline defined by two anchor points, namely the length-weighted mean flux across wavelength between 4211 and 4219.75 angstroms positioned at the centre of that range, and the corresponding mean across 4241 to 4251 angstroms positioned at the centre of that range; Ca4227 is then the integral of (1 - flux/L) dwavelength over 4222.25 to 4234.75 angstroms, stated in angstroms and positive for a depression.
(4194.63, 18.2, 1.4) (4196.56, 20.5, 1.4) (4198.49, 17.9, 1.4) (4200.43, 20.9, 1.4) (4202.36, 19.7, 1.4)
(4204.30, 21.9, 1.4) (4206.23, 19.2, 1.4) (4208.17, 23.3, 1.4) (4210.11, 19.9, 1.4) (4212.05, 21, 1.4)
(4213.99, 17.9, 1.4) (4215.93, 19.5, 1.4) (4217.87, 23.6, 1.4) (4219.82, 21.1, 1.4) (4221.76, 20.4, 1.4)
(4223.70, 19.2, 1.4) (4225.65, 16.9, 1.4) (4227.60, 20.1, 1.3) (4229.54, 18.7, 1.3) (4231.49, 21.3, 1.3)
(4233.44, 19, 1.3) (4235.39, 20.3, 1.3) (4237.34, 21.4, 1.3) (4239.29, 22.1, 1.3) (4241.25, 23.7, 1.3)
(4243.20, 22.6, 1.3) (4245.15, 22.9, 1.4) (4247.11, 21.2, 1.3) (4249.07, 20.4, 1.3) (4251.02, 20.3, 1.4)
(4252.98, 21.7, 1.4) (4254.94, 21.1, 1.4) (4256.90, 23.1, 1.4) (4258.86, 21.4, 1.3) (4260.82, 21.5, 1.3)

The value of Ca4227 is 1.1 angstroms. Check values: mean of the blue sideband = 20.5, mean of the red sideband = 21.9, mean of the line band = 19.3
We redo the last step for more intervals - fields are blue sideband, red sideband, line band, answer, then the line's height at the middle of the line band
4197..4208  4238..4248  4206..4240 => 1.7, 21.3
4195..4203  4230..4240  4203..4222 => -0.7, 20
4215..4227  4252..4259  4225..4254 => 0.2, 21.1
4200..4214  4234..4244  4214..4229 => 0.9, 21.2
